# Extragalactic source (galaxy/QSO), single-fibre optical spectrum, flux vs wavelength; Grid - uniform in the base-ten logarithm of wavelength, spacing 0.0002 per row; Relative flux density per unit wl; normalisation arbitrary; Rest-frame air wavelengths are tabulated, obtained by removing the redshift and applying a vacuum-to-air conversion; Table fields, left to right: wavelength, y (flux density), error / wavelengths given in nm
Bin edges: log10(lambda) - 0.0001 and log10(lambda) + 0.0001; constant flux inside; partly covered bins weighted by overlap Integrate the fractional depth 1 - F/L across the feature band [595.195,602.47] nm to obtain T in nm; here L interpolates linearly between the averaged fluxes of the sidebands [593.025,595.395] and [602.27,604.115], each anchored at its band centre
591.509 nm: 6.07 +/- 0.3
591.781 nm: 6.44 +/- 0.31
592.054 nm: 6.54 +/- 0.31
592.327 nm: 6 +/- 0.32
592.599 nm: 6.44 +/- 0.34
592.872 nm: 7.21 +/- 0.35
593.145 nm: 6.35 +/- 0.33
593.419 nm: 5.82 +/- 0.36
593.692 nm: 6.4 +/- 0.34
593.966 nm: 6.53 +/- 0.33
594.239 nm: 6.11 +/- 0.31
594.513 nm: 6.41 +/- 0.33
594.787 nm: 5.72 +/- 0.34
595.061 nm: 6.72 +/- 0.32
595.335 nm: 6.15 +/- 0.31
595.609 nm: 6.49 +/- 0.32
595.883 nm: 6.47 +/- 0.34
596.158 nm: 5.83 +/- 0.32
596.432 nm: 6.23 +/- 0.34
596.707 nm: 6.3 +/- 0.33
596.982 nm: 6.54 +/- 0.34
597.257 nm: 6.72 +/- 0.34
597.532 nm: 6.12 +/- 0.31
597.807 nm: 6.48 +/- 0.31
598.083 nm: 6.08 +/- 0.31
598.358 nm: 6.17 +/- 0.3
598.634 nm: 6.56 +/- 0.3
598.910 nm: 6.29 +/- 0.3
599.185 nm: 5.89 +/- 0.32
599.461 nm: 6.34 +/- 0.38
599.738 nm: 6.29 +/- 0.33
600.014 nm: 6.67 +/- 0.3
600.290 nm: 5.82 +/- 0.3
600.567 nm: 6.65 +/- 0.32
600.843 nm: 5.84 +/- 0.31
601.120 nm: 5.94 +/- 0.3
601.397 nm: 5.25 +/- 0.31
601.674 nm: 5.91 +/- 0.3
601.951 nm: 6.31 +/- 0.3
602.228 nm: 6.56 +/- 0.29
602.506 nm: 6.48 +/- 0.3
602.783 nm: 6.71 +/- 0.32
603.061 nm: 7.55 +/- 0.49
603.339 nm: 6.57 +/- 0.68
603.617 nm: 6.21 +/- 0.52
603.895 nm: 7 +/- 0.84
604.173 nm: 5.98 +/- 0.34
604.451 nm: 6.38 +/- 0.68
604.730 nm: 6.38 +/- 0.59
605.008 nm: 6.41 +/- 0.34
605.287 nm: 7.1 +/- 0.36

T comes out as 0.28 nm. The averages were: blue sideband 6.25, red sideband 6.71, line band 6.23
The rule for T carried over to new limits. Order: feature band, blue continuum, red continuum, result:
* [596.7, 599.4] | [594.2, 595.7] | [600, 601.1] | -0.045 nm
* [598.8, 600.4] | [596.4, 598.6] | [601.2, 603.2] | 0.035 nm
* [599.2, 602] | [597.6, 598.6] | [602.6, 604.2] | 0.168 nm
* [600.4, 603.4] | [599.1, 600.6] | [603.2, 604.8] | 0.004 nm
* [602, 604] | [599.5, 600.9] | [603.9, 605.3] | -0.099 nm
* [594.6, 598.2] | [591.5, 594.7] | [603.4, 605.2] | 0.045 nm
